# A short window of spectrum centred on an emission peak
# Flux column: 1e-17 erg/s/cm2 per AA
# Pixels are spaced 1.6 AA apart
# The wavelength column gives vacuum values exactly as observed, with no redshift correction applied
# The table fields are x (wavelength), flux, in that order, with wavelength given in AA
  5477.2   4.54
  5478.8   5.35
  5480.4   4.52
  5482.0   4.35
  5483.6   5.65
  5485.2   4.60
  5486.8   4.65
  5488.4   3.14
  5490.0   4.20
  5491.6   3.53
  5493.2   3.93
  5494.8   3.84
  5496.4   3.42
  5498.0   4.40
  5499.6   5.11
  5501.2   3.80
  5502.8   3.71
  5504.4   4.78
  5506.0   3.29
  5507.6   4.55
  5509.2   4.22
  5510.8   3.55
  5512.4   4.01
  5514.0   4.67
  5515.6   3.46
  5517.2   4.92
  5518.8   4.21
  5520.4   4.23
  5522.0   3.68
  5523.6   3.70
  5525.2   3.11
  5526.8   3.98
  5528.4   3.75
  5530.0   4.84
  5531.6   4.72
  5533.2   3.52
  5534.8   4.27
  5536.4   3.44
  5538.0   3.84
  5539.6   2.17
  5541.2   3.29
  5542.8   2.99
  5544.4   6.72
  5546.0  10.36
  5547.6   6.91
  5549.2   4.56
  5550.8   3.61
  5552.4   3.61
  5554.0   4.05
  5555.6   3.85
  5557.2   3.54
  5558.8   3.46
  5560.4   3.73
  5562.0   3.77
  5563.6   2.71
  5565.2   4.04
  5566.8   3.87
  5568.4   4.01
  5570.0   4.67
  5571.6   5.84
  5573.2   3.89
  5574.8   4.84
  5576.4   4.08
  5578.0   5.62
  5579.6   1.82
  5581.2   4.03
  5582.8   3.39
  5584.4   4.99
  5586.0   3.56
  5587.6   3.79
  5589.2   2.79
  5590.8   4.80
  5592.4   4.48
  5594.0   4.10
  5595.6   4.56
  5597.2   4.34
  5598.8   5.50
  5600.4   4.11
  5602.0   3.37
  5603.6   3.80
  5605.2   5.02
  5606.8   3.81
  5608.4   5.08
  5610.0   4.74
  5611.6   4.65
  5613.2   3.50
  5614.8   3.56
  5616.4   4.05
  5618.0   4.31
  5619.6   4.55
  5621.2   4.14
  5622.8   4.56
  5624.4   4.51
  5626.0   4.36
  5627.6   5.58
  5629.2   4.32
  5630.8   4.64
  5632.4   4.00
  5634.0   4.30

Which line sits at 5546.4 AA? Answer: H-beta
